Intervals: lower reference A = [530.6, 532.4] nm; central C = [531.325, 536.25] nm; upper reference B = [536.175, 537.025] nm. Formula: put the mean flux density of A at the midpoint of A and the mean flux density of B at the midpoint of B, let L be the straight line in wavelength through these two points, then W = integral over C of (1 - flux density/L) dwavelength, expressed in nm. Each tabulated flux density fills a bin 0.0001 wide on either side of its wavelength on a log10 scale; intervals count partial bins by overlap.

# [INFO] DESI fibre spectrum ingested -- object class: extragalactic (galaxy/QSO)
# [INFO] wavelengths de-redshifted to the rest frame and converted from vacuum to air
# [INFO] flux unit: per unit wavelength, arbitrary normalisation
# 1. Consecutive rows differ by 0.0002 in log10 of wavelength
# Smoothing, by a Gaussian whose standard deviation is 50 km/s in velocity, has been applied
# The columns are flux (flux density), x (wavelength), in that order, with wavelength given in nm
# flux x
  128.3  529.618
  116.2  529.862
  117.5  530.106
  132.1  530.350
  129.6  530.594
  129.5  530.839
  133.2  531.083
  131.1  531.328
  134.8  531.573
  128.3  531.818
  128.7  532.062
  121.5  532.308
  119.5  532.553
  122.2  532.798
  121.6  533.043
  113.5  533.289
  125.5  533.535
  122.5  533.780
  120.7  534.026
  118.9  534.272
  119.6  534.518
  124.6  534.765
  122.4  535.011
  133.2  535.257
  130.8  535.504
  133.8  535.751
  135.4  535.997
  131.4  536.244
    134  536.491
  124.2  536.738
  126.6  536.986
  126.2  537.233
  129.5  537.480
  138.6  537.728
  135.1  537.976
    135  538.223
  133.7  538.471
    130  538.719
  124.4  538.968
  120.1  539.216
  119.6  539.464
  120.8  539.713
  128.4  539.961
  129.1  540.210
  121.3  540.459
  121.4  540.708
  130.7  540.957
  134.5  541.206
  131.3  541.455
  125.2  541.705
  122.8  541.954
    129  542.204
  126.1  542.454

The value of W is 0.150 nm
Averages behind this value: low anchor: 130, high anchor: 129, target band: 125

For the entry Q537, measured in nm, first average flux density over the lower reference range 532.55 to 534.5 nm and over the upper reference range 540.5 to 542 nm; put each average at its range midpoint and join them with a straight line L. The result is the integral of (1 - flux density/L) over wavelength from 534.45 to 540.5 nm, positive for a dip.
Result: -0.21 nm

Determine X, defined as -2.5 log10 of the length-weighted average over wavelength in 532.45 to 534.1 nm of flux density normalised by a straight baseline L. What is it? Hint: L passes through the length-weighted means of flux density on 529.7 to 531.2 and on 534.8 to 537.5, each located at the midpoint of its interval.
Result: 0.06 mag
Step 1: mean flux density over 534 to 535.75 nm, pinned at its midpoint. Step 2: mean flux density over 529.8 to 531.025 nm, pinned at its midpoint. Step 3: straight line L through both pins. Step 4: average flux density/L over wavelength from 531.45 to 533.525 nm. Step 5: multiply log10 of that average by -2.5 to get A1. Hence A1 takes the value 0.01 mag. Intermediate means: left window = 126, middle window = 124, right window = 125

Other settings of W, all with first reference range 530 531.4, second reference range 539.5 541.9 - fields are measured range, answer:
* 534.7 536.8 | -0.04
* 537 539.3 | -0.06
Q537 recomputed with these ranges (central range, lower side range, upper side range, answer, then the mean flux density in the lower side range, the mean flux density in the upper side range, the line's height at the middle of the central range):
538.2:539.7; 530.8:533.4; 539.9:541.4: 0.01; 126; 128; 127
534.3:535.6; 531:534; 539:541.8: 0.00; 125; 126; 125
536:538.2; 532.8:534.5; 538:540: -0.12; 121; 127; 125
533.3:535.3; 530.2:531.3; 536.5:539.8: 0.11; 131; 128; 130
